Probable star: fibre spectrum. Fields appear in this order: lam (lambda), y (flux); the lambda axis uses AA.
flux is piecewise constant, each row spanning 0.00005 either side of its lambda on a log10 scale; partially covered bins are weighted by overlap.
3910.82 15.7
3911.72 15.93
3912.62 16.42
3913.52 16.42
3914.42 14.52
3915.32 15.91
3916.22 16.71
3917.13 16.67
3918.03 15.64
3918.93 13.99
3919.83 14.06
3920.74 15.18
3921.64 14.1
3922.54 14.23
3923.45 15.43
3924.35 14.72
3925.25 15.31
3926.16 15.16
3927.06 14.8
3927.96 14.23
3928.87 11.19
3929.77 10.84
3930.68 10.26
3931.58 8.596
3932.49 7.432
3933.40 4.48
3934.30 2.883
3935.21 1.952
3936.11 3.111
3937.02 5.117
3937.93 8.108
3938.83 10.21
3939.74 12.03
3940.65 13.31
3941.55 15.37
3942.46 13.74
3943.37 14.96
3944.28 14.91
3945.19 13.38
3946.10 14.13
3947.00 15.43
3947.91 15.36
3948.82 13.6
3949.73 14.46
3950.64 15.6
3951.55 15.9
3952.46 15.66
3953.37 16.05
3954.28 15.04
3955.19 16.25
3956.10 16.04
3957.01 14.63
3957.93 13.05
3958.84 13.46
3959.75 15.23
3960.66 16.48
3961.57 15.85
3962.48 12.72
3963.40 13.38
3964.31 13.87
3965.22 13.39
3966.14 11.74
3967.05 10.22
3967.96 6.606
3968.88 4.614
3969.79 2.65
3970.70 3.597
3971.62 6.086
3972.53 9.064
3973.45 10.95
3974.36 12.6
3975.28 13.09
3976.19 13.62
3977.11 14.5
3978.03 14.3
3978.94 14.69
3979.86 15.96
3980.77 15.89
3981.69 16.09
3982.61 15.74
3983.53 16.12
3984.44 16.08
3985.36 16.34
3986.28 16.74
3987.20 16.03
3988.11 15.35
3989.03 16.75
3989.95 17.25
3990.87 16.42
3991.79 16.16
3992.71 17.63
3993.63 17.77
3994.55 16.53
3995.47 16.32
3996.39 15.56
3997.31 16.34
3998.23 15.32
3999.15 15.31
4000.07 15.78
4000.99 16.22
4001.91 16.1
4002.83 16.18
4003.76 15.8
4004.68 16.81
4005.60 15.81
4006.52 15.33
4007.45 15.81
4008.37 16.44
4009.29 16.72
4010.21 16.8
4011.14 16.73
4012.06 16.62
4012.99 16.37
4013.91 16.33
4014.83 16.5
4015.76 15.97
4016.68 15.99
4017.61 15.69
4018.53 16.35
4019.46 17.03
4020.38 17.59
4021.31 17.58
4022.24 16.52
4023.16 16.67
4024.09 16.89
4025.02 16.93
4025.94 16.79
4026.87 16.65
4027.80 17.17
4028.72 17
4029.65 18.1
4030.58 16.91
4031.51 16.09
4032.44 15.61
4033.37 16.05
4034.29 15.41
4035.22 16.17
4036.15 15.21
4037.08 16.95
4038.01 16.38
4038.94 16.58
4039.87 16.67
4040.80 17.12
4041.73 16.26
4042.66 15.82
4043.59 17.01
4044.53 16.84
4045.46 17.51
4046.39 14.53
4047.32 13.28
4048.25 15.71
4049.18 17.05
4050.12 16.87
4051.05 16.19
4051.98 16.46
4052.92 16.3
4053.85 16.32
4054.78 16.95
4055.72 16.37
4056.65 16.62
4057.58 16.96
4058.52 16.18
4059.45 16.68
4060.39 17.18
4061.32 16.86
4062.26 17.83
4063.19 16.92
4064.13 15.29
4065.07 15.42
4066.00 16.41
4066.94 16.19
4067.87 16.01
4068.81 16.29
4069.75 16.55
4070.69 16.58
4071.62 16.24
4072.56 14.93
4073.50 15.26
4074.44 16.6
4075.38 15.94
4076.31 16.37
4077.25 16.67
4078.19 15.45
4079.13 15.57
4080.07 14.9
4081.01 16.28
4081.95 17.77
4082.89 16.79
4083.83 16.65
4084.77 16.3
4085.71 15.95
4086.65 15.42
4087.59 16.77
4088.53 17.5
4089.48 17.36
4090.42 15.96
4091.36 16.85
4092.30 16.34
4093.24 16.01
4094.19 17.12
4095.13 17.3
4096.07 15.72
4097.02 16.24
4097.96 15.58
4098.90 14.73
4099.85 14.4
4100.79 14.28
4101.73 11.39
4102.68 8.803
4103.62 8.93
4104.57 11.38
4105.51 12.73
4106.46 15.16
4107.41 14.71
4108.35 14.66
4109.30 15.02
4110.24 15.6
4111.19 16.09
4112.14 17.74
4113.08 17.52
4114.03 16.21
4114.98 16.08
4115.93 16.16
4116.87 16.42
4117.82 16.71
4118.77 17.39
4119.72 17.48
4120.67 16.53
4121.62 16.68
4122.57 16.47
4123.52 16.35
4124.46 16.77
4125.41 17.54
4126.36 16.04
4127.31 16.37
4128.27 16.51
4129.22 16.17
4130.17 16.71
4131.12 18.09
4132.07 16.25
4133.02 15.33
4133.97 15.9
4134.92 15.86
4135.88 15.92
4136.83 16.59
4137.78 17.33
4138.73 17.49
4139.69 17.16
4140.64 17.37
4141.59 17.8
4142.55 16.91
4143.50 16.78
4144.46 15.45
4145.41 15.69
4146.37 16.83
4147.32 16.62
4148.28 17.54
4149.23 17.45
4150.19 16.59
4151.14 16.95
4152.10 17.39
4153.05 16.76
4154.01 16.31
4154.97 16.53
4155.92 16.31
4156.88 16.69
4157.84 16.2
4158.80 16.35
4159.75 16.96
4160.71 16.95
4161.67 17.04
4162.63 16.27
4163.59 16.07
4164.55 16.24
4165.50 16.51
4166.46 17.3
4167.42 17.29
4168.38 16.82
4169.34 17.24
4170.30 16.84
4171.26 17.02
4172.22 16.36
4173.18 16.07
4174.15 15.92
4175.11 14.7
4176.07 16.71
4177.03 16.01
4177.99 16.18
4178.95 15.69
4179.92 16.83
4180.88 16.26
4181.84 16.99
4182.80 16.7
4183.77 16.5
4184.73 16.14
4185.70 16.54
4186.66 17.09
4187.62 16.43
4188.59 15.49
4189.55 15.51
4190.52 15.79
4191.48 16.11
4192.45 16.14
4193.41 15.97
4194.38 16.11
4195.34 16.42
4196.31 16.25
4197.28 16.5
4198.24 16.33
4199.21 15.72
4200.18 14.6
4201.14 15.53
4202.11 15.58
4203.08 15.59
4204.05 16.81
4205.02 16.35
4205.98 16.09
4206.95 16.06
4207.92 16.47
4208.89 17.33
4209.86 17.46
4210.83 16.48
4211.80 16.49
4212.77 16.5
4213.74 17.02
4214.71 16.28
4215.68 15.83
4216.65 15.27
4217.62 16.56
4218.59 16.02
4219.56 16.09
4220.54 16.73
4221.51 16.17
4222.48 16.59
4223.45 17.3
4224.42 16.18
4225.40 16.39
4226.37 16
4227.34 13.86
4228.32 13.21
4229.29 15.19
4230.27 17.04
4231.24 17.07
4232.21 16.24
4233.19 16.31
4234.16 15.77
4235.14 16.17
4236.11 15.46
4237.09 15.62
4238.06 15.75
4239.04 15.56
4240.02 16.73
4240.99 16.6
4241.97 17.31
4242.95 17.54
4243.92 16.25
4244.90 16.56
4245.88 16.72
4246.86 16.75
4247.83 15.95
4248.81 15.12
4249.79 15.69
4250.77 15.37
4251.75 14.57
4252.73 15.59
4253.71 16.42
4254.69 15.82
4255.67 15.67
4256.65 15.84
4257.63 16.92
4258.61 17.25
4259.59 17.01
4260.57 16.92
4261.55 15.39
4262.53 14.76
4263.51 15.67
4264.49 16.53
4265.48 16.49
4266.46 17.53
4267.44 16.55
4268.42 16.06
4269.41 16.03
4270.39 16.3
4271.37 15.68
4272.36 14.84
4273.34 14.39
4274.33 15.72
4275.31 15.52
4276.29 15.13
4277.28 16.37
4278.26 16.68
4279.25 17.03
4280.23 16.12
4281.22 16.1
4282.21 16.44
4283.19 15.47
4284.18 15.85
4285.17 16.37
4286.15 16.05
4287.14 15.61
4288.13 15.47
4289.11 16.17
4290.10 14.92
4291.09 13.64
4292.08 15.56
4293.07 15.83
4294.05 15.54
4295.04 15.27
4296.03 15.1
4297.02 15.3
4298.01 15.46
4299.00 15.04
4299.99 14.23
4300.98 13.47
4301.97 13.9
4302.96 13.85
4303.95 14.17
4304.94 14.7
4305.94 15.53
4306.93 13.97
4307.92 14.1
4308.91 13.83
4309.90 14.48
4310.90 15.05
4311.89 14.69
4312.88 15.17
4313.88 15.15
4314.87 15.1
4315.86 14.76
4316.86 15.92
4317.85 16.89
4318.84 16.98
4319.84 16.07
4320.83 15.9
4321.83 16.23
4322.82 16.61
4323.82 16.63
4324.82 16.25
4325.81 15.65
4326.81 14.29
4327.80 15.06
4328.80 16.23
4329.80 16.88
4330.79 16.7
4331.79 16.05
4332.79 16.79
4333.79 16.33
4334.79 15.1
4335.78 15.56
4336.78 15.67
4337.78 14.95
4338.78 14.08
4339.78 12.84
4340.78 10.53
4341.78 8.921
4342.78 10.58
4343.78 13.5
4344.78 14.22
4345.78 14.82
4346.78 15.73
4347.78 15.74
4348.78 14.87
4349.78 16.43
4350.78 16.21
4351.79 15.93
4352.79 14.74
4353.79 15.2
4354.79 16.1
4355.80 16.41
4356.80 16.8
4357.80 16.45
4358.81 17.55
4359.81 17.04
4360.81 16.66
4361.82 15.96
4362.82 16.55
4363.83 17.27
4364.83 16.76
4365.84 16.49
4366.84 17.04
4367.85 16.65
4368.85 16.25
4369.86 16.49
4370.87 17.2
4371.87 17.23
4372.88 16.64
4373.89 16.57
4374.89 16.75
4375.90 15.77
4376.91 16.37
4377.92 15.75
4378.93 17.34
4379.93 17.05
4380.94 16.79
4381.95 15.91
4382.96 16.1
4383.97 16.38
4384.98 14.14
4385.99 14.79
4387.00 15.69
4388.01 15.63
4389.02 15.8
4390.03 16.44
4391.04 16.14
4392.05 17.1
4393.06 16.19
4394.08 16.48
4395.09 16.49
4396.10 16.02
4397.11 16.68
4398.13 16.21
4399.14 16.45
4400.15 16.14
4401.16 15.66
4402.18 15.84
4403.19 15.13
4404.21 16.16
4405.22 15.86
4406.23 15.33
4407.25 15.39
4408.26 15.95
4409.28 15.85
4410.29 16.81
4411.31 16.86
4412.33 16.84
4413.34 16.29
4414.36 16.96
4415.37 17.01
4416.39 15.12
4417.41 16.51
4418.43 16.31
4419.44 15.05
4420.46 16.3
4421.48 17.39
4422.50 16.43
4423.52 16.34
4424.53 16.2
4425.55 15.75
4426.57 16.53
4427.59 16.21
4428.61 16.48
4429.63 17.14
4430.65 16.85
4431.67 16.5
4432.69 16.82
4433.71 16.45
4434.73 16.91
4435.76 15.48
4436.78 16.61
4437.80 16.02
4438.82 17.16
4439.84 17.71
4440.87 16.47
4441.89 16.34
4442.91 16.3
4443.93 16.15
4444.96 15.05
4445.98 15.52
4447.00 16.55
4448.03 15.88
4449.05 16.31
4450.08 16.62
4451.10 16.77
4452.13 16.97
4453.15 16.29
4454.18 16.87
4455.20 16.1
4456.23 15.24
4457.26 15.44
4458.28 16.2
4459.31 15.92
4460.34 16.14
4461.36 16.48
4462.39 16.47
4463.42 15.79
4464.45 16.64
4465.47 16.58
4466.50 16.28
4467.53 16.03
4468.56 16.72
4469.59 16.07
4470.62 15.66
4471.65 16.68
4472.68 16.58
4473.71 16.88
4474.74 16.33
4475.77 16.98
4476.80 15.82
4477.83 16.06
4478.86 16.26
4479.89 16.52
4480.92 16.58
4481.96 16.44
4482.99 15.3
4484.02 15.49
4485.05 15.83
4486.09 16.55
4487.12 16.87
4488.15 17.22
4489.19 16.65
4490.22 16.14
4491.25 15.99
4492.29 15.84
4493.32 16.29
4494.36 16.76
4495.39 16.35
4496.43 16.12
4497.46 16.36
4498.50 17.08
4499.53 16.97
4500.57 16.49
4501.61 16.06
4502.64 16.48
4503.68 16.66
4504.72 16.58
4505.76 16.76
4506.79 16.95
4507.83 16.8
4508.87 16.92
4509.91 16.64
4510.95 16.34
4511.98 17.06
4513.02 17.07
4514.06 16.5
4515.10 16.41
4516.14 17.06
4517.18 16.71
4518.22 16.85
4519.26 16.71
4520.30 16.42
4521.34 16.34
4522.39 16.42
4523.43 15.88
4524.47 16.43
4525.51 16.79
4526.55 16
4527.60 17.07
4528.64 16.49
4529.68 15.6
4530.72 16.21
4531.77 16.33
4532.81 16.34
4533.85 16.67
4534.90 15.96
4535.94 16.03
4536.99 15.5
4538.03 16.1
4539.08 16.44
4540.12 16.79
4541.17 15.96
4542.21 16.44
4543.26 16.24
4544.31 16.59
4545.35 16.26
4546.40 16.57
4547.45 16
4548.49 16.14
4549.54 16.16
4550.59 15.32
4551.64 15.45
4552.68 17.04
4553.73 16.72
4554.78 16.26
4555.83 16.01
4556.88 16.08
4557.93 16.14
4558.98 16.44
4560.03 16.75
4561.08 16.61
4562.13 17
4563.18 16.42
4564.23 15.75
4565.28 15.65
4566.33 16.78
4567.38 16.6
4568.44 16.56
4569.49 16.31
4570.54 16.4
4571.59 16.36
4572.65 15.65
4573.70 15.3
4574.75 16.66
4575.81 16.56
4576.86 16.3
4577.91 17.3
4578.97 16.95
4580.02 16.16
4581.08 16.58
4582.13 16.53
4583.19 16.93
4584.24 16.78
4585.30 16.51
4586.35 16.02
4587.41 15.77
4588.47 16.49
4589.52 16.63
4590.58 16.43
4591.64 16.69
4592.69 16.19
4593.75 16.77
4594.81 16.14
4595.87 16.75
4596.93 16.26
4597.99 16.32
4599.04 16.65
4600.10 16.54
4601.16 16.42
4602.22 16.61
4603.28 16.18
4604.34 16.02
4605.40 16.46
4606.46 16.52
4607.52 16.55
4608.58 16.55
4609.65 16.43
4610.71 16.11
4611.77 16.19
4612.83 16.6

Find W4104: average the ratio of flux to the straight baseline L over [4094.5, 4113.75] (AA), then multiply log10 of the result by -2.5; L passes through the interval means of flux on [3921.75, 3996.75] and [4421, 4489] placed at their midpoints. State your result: -0.03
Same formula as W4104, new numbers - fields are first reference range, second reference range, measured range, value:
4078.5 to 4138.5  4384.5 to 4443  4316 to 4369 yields 0.04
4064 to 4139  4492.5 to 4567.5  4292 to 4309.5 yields 0.10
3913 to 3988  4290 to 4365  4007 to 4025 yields -0.24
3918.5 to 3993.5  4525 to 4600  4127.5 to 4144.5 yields -0.19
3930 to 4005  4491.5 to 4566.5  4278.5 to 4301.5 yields -0.03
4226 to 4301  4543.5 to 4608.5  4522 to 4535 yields 0.00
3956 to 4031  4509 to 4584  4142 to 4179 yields -0.08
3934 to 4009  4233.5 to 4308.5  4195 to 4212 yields -0.07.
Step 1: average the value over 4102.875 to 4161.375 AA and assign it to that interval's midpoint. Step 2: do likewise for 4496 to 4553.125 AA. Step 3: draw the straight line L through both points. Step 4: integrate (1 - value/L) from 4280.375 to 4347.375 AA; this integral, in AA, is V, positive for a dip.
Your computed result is 5.2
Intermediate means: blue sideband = 16.2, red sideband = 16.4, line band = 15.1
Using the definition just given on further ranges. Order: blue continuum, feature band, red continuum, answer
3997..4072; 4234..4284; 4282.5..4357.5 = -2.2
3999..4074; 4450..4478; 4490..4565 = 0.2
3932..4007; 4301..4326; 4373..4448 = 0.6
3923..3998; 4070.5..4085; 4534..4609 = -2.6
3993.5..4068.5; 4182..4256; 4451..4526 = 1.2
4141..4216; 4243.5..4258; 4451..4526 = 0.4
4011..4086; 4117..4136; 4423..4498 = -0.2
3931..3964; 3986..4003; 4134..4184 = -3.7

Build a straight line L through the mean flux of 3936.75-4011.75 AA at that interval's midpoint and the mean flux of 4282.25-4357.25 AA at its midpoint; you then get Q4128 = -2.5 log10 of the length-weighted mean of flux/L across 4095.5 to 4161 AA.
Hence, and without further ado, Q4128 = -0.10 mag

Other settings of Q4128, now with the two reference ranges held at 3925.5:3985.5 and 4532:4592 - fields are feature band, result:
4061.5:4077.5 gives -0.23 mag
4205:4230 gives -0.15 mag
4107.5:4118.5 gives -0.21 mag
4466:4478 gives -0.04 mag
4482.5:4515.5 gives -0.04 mag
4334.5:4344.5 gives 0.13 mag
